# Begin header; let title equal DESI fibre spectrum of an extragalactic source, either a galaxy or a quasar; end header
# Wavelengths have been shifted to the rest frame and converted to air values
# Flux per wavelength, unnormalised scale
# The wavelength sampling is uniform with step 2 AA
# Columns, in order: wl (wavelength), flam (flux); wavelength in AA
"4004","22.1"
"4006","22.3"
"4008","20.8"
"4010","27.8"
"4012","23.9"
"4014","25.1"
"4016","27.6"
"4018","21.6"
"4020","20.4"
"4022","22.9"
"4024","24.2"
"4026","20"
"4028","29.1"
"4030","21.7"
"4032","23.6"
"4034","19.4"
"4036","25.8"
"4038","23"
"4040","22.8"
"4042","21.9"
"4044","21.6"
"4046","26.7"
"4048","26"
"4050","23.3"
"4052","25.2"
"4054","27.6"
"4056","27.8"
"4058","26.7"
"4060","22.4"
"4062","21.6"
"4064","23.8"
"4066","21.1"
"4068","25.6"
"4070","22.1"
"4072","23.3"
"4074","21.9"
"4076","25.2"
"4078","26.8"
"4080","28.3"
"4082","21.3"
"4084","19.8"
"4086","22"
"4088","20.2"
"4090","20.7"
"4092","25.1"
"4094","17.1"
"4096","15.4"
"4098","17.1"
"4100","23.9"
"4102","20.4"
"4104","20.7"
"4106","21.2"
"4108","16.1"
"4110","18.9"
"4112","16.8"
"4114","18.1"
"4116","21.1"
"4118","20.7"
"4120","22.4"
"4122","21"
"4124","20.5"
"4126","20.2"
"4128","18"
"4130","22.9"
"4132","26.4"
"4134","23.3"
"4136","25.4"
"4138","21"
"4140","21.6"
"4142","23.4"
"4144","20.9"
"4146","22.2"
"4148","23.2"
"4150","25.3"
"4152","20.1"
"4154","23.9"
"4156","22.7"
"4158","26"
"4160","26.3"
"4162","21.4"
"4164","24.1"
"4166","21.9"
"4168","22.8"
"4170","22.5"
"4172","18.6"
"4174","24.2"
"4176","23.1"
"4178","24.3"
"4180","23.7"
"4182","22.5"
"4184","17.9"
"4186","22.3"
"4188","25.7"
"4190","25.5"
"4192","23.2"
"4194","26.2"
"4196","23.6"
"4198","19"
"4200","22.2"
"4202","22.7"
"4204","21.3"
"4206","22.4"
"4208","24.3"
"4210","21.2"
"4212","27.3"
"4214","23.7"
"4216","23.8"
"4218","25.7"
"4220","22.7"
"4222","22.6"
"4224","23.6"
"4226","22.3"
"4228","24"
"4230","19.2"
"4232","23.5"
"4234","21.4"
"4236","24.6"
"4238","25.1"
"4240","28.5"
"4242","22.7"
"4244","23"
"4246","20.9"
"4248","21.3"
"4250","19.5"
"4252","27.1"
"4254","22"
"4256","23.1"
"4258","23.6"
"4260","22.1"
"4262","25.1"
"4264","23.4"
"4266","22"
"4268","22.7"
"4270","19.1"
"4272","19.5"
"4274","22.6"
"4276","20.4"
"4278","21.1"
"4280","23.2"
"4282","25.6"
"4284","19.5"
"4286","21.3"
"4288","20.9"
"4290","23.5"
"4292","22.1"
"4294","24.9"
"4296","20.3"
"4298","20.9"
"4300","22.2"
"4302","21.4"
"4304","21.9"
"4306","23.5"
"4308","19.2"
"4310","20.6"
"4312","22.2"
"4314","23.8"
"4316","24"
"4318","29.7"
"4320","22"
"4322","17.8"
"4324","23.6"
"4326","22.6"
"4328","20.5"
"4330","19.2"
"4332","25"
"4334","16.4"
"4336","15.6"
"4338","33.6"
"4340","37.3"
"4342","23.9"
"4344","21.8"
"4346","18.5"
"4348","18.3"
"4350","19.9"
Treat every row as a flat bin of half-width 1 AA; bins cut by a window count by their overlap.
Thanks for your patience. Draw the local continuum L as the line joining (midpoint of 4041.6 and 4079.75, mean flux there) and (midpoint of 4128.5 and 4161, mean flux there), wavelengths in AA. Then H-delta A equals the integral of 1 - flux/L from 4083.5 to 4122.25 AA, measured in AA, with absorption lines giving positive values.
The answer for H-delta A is 6.4 AA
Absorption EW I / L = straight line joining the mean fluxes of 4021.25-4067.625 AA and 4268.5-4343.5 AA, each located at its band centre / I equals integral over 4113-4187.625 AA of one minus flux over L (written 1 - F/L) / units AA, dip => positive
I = 3.0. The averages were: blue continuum 23.9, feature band 22.3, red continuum 22.5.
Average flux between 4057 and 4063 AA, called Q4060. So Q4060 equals 23.6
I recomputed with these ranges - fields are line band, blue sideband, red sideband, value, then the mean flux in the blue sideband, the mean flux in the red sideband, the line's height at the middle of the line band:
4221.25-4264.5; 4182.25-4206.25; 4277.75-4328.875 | -1.2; 22.7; 22.3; 22.5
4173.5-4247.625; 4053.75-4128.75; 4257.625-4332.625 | -4.4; 21.6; 22.2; 21.9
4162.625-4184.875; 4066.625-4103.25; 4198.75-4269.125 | 0.3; 22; 23.1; 22.7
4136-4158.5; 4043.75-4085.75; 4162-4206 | 0.3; 24.2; 22.7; 23.2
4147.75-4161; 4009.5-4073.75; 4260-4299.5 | -0.6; 23.9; 22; 23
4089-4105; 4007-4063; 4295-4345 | 2.5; 23.9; 22.8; 23.7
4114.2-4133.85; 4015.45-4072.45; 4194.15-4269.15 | 1.7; 23.7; 23.1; 23.5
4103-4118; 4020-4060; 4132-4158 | 2.7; 24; 23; 23.4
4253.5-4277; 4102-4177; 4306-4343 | 0.6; 21.8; 23.2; 22.7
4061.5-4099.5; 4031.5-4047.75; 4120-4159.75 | 1.5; 23.2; 22.6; 23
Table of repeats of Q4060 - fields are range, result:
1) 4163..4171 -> 22.8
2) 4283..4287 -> 20.4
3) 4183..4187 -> 20.1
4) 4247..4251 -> 20.4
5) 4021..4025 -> 23.5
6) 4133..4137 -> 24.4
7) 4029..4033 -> 22.6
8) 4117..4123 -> 21.4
